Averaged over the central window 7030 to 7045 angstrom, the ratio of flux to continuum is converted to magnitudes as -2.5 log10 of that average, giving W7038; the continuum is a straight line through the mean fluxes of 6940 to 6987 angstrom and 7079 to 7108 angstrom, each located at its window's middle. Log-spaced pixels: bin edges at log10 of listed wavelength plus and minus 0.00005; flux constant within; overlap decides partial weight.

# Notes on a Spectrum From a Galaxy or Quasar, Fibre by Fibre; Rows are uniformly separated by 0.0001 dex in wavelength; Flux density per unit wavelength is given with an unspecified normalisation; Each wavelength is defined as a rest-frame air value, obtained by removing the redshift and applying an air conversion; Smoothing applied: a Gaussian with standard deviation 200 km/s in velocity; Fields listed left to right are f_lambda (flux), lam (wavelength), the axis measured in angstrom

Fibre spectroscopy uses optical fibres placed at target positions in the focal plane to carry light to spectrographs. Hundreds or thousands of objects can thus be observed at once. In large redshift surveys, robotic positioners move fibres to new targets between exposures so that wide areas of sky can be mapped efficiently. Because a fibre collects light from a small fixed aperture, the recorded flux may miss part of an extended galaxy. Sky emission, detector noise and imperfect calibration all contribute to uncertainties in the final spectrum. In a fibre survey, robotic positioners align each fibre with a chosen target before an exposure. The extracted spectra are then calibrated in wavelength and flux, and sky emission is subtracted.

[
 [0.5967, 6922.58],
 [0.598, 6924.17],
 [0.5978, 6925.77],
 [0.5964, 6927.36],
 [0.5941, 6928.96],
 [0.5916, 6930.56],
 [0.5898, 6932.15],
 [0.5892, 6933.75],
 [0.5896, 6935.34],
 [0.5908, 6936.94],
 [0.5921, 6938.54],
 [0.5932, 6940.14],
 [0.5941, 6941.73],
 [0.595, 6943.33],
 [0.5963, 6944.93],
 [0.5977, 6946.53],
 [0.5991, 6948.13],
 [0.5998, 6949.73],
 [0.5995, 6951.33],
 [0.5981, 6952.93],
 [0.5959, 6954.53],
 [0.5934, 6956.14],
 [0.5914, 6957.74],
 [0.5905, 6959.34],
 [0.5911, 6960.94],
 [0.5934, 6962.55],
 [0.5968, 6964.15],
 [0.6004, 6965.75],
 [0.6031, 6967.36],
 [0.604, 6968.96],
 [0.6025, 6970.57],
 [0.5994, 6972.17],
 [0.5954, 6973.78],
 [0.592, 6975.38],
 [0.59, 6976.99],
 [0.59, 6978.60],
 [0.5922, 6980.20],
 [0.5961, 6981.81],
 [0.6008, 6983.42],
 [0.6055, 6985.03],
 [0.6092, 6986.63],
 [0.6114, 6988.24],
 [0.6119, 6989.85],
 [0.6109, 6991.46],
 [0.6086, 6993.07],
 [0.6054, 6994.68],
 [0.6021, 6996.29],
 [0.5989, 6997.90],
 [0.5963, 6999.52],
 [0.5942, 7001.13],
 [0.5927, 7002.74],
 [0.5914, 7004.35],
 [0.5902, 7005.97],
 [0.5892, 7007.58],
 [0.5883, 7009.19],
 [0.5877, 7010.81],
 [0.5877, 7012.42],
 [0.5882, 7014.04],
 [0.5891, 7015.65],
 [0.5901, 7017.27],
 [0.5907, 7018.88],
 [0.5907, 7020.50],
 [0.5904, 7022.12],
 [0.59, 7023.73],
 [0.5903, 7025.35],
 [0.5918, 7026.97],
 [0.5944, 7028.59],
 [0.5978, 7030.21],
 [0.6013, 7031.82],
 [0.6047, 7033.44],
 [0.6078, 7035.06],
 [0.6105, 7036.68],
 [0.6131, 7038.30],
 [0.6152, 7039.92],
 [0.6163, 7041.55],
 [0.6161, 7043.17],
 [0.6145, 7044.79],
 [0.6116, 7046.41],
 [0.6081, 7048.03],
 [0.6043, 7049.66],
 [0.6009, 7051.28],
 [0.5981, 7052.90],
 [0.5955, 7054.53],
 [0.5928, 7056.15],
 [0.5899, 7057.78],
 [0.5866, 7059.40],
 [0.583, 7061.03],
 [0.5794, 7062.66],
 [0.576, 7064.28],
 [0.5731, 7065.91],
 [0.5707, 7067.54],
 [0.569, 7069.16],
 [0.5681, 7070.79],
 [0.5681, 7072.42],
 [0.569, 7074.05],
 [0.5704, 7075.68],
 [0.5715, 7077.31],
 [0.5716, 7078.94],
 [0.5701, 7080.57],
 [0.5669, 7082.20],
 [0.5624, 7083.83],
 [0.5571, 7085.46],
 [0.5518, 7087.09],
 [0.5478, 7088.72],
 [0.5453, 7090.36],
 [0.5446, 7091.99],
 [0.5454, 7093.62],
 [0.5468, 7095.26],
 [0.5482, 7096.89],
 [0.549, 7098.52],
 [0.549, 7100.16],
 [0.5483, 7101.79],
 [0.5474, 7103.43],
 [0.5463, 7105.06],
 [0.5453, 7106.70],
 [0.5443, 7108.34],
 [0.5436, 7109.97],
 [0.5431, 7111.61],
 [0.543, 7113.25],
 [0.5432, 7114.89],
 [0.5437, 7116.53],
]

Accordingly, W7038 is -0.07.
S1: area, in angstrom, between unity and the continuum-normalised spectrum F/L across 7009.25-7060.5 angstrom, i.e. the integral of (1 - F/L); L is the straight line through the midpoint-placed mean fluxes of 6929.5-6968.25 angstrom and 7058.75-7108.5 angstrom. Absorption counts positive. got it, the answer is -2.3 angstrom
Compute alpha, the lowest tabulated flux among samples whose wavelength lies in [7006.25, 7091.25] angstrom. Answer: 0.5453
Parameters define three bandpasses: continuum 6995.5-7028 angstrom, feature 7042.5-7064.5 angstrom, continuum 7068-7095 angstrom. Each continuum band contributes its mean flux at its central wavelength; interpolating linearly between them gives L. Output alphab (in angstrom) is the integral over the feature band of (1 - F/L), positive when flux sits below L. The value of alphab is -0.93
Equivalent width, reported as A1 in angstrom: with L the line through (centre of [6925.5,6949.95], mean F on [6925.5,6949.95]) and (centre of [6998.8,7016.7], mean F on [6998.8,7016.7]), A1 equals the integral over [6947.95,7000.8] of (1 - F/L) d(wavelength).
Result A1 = -0.6 angstrom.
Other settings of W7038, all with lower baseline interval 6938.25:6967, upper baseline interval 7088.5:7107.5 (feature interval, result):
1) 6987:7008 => -0.04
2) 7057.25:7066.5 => -0.04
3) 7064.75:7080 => -0.03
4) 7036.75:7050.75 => -0.09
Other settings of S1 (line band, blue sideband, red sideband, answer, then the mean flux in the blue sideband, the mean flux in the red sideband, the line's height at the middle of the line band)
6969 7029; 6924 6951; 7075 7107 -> -1.8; 0.594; 0.554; 0.578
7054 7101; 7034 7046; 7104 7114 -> 0.8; 0.613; 0.544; 0.576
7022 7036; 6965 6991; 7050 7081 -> -0.2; 0.6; 0.58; 0.588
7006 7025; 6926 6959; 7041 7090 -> -0.1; 0.594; 0.581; 0.587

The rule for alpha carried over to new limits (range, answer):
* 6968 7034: 0.5877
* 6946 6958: 0.5914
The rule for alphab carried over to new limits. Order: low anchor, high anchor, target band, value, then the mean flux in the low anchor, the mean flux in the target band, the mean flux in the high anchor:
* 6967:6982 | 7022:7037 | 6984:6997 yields -0.24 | 0.596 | 0.608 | 0.598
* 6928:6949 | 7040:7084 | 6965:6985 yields -0.21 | 0.593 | 0.597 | 0.586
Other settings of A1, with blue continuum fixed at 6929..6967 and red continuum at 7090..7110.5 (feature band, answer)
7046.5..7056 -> -0.67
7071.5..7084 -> -0.35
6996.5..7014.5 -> -0.48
